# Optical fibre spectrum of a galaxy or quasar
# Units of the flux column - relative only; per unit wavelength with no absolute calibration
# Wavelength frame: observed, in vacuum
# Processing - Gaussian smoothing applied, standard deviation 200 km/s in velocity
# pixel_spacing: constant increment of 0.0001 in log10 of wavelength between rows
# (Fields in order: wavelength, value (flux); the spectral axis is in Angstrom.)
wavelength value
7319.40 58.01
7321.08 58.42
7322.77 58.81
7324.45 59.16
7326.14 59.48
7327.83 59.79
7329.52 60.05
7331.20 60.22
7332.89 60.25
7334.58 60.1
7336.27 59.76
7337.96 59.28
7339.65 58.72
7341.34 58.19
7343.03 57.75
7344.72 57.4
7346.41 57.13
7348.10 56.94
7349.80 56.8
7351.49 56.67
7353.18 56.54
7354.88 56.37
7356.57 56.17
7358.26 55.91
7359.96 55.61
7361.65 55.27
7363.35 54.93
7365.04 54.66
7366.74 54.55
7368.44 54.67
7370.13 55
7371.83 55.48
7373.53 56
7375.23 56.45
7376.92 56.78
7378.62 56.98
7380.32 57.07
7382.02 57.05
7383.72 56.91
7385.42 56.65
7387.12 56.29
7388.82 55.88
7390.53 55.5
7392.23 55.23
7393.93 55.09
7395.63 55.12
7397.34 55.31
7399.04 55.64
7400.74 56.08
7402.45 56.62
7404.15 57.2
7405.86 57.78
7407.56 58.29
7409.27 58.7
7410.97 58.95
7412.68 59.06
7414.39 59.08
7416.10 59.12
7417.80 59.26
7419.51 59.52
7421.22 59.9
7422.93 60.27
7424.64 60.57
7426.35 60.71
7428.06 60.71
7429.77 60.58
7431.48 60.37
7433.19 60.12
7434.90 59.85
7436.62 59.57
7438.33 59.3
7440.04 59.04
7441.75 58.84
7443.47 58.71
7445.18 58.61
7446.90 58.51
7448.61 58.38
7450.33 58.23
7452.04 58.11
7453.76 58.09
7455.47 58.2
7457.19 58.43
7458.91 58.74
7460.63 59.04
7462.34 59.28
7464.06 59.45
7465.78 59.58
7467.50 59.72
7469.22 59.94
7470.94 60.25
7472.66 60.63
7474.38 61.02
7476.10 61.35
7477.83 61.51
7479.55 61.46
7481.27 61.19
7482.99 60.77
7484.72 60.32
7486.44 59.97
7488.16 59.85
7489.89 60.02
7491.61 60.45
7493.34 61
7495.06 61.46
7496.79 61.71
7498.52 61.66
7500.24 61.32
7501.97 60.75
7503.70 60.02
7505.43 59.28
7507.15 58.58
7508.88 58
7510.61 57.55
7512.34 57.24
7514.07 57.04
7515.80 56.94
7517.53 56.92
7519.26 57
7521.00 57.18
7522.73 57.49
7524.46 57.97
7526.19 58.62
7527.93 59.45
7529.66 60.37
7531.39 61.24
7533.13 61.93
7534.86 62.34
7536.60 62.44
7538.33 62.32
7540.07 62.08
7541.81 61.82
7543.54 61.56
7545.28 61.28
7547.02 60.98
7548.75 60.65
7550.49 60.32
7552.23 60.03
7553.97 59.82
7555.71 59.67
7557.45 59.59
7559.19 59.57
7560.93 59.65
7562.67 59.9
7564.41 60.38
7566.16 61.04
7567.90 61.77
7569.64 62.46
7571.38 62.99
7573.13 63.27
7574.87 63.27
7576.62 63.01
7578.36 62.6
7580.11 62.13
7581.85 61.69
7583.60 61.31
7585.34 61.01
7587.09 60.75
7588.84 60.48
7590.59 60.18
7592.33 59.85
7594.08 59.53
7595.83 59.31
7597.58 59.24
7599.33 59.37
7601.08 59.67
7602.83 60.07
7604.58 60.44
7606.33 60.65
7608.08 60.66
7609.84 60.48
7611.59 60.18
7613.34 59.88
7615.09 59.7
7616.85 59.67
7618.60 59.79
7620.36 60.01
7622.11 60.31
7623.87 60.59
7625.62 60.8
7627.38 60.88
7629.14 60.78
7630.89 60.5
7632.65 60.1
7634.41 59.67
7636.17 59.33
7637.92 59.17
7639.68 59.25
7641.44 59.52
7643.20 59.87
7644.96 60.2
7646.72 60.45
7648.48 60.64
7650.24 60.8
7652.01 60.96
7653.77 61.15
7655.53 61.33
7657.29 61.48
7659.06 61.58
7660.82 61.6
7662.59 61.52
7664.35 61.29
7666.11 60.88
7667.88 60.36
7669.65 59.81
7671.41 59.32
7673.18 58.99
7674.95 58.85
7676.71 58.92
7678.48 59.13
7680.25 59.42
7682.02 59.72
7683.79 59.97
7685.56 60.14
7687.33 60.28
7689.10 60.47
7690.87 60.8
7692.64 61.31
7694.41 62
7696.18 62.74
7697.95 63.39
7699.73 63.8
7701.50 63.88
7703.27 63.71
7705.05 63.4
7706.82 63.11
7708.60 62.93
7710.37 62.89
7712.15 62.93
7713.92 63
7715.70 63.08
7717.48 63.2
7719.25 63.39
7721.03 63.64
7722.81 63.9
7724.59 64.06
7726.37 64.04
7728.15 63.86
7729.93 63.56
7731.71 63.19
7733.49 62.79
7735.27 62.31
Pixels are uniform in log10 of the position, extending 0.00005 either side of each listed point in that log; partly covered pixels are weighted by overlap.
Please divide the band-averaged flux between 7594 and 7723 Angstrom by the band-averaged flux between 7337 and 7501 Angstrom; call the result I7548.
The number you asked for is 1.0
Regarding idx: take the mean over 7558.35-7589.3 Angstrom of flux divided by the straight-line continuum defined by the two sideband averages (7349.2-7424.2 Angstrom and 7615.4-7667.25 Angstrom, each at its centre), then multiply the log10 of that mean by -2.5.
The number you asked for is -0.04 mag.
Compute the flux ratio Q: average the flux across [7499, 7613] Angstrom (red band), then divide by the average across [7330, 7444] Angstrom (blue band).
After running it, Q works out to 1.05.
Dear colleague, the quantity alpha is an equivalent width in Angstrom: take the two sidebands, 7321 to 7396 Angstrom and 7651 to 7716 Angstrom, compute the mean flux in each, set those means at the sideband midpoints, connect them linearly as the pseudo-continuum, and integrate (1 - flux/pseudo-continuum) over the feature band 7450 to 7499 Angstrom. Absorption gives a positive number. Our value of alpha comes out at -1.24 Angstrom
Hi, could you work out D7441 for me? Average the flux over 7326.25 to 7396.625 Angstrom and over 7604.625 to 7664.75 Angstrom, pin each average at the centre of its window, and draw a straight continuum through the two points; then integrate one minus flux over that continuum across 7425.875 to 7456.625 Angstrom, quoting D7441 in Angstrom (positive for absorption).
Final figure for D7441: -0.7 Angstrom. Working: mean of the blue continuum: 56.9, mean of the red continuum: 60.4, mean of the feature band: 59.2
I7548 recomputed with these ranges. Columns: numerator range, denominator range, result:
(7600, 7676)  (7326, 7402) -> 1.06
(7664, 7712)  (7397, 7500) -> 1.03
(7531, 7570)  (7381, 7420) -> 1.07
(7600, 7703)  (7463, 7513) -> 1.01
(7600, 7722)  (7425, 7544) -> 1.02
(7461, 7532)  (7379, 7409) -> 1.06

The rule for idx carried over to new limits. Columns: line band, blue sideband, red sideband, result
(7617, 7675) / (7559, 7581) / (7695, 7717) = 0.039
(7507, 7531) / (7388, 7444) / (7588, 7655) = 0.024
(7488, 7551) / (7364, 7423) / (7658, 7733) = -0.018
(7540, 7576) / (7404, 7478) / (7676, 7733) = -0.006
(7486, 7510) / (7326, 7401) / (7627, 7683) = -0.034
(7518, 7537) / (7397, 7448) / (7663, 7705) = 0.004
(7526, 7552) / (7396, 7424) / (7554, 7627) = -0.023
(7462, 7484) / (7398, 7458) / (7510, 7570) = -0.022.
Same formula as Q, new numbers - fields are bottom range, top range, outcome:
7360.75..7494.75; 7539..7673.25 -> 1.04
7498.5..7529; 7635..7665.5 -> 1.04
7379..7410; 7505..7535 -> 1.04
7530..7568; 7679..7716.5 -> 1.02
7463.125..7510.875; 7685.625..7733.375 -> 1.04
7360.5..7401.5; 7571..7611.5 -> 1.09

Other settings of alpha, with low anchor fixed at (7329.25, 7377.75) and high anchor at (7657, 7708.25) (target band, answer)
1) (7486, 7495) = -0.3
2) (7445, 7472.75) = -0.3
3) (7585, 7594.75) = -0.1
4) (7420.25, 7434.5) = -0.6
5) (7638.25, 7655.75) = 0.1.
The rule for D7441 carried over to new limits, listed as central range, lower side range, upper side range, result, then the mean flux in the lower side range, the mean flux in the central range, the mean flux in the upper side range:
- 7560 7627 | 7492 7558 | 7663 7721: -0.2 Angstrom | 59.9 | 60.7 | 61.5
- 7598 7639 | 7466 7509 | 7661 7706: 0.5 Angstrom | 60.5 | 60.1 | 61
